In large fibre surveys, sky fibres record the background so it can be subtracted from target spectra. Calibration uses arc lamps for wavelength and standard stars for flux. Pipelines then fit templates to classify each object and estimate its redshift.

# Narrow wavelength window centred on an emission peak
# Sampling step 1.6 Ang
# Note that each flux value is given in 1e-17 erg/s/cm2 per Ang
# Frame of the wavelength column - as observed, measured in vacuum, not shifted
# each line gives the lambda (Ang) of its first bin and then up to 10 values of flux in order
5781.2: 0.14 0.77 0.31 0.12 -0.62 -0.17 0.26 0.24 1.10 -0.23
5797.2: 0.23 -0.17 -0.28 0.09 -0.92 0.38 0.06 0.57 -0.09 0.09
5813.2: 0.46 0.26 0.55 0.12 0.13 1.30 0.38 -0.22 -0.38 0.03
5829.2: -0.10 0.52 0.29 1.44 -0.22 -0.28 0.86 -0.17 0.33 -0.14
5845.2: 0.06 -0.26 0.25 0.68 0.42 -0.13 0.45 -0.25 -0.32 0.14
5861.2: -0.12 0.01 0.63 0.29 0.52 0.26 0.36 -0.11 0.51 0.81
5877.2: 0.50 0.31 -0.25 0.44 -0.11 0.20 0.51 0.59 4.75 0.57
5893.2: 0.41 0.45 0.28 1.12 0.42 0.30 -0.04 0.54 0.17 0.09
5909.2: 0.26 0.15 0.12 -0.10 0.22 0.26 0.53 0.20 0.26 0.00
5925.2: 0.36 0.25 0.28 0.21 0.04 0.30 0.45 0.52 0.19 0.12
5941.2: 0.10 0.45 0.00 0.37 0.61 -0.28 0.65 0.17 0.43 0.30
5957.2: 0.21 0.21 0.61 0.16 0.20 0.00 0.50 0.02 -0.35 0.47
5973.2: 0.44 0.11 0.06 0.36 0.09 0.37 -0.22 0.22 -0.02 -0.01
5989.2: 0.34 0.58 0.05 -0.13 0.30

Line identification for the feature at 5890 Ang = [O III] 5007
